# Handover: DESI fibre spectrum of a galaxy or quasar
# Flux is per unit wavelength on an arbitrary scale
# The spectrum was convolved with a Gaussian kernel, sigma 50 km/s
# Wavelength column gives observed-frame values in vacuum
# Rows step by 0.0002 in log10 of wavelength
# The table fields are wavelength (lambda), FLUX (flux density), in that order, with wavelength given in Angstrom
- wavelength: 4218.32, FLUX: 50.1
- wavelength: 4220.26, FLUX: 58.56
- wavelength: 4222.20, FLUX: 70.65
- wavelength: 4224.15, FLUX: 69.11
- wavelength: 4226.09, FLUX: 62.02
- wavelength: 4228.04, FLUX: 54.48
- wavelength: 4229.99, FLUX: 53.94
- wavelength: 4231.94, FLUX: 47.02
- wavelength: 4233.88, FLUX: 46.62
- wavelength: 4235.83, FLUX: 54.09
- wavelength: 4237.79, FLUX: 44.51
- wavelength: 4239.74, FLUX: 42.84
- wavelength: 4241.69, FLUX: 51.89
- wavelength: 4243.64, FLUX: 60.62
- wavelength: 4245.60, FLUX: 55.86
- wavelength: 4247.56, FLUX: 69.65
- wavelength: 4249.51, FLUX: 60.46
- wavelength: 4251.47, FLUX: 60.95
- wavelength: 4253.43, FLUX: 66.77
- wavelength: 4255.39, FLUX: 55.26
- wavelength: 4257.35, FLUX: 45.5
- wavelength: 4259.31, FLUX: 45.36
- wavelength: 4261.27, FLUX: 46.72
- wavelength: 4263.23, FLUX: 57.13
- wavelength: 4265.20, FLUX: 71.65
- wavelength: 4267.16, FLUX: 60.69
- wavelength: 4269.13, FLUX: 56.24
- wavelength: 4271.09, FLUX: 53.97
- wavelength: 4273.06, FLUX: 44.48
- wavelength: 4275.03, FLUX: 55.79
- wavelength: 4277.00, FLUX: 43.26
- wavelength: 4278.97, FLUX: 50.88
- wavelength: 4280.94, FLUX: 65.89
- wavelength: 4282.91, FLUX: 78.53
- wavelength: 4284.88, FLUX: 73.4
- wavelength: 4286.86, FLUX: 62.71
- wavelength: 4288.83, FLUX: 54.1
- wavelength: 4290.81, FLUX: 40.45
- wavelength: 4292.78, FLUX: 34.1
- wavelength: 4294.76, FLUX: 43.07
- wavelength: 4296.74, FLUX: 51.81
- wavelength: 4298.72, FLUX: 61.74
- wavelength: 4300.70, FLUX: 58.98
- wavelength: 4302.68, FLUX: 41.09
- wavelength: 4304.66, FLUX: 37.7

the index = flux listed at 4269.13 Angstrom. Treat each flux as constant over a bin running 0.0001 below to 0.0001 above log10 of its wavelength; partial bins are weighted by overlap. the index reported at 56.24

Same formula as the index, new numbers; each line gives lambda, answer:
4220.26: 58.56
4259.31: 45.36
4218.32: 50.1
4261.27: 46.72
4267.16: 60.69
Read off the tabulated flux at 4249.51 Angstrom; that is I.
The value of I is 60.46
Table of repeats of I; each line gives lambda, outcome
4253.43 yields 66.77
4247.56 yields 69.65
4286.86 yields 62.71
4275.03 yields 55.79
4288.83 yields 54.1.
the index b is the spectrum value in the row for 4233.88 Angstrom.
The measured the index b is 46.62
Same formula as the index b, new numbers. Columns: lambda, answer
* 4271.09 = 53.97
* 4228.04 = 54.48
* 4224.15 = 69.11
